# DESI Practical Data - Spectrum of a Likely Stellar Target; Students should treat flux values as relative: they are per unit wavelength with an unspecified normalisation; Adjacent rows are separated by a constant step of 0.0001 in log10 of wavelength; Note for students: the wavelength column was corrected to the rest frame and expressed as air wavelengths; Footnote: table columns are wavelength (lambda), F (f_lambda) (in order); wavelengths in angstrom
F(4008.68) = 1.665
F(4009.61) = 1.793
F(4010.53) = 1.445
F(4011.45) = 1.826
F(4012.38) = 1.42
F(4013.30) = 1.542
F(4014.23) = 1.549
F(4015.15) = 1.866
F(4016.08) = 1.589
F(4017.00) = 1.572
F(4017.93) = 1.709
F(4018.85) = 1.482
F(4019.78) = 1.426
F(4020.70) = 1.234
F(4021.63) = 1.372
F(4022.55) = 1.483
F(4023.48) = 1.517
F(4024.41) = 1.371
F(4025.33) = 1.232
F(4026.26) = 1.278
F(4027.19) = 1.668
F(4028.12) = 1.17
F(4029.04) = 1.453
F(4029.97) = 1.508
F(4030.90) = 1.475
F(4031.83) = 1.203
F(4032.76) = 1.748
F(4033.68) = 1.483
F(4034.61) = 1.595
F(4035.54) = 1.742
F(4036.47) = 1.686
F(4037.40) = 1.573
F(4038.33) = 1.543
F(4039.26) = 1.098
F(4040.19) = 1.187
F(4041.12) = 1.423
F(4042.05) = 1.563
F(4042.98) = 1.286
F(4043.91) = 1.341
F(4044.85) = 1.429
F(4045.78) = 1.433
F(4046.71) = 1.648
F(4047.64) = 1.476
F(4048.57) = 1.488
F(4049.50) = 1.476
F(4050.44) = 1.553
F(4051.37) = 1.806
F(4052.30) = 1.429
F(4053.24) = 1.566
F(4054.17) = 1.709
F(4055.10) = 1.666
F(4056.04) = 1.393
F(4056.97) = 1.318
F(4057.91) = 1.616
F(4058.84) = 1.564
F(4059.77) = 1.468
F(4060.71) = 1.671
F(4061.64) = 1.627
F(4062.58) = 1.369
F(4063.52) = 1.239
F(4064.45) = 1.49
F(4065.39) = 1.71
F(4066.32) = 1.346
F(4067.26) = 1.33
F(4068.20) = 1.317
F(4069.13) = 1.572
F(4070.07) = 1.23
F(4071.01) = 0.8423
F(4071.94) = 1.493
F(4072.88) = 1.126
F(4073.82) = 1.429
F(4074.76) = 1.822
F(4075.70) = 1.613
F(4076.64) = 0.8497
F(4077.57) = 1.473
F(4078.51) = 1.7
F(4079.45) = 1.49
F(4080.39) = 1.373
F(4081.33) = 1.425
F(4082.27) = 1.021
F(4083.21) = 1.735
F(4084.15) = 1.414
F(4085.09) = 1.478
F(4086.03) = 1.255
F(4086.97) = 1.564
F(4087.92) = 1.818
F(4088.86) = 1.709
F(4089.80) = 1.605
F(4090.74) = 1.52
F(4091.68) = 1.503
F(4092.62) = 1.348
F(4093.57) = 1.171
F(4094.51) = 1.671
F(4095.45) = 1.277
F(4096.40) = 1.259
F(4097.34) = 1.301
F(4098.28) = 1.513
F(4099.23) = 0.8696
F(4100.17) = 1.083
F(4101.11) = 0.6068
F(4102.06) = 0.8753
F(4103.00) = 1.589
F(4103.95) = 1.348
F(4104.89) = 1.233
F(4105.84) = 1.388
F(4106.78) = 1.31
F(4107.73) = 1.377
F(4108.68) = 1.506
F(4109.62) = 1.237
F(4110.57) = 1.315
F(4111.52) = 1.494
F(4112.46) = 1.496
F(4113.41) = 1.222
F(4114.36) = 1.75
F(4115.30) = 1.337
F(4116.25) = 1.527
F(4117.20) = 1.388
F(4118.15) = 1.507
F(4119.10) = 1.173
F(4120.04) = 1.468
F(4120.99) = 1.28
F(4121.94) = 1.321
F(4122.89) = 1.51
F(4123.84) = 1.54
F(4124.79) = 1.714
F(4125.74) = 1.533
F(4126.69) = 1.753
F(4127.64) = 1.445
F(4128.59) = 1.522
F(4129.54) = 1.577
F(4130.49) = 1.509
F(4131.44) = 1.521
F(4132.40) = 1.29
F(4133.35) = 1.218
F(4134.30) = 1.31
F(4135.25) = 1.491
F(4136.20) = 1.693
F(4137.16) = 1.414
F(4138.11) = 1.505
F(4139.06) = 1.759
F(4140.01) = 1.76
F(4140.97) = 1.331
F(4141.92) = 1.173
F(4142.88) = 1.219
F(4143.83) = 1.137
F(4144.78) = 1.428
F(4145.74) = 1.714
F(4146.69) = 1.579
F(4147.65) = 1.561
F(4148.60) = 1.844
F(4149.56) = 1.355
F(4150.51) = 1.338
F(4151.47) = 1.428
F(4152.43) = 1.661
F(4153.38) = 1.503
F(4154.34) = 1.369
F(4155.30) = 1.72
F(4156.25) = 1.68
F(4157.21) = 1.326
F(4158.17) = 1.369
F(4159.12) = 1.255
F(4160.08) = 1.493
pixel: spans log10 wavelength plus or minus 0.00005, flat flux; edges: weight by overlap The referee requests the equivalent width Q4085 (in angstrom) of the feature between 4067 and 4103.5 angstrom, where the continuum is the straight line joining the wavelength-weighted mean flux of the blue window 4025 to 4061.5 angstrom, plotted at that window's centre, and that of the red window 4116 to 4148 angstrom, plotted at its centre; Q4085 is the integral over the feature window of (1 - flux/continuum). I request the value 2.76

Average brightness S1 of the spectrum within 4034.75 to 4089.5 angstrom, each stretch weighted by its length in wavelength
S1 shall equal 1.47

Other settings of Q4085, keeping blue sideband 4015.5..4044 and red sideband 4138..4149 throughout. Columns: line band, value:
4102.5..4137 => 1.1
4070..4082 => 0.8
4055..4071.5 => 0.5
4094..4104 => 1.8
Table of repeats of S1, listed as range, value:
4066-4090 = 1.42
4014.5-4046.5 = 1.46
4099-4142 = 1.4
